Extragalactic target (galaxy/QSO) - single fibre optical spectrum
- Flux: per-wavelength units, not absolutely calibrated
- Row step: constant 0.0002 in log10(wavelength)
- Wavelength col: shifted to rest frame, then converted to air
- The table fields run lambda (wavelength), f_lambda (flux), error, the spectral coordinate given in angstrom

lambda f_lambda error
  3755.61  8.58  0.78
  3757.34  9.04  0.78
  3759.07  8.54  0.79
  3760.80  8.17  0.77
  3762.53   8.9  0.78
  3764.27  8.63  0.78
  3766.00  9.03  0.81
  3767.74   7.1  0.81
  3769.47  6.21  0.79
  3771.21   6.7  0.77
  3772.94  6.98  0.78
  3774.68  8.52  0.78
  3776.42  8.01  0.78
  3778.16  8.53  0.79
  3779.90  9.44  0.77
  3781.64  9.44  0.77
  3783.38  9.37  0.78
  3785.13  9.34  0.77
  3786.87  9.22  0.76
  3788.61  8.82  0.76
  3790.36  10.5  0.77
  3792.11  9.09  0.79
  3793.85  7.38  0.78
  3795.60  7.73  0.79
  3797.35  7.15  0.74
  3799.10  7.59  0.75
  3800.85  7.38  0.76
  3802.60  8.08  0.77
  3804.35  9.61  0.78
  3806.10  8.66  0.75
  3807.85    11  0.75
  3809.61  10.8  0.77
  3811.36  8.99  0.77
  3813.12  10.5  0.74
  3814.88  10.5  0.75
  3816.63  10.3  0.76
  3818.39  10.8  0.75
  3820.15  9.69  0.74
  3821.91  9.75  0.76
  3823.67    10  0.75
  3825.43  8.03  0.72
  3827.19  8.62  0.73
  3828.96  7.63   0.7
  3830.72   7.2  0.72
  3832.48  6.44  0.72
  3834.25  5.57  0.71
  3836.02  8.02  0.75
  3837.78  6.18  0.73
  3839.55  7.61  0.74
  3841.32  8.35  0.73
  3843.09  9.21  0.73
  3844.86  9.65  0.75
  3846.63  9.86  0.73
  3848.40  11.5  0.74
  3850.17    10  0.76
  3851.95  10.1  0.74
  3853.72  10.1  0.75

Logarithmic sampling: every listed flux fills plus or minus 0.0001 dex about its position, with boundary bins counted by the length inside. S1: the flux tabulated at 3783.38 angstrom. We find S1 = 9.37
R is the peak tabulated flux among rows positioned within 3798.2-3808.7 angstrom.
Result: 11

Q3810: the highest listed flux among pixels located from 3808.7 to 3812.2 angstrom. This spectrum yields 10.8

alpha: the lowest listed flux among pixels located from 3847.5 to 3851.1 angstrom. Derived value 10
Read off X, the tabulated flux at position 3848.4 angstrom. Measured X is 11.5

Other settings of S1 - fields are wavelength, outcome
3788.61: 8.82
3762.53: 8.9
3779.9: 9.44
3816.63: 10.3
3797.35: 7.15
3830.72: 7.2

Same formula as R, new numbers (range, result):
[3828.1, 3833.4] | 7.63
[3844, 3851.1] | 11.5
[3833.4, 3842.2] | 8.35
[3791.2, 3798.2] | 9.09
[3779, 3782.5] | 9.44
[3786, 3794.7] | 10.5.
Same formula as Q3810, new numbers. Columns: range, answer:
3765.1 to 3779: 9.03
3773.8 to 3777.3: 8.52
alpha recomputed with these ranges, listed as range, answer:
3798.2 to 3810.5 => 7.38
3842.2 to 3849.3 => 9.21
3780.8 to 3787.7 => 9.22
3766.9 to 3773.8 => 6.21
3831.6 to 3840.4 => 5.57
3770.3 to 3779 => 6.7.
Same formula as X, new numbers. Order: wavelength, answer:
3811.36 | 8.99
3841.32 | 8.35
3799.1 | 7.59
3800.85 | 7.38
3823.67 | 10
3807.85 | 11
